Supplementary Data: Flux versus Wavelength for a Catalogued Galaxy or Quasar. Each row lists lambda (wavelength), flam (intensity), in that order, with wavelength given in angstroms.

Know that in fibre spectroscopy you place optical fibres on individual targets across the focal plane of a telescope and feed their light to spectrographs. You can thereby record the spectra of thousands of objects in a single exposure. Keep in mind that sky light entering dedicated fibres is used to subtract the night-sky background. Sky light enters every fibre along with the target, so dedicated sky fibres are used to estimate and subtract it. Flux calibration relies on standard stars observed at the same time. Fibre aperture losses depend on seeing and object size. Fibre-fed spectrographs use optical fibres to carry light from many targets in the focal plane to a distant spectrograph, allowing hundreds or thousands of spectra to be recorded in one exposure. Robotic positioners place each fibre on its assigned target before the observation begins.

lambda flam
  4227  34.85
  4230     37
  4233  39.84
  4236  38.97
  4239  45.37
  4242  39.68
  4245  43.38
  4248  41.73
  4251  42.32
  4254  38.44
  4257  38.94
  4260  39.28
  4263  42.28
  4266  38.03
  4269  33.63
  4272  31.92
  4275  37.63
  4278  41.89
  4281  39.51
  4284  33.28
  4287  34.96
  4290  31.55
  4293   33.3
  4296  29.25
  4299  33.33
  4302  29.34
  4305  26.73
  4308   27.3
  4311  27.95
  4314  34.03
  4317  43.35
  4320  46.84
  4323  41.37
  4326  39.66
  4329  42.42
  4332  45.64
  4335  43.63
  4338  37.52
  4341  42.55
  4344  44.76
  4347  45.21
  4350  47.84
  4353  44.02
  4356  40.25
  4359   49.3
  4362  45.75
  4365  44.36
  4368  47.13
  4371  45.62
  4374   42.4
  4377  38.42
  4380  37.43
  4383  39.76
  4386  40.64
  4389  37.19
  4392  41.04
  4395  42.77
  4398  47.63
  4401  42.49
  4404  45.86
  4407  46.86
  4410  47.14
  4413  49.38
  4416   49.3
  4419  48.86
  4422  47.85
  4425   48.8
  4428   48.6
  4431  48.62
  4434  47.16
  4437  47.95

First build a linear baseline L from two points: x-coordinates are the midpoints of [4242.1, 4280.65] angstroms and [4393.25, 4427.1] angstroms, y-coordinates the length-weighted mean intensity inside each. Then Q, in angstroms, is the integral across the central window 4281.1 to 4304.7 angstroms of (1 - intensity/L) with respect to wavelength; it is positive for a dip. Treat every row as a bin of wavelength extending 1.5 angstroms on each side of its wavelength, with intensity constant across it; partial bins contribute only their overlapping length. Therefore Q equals 4.9 angstroms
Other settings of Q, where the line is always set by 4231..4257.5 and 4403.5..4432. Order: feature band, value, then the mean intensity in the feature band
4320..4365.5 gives 1.4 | 43.7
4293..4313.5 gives 6.5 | 29.5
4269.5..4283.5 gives 1.7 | 37.1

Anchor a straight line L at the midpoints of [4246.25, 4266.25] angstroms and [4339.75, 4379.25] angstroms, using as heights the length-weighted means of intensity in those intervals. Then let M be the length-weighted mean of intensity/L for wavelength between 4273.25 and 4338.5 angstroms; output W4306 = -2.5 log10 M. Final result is 0.16 mag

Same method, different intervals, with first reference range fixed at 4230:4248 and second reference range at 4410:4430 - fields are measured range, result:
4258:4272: 0.12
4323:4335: 0.06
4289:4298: 0.35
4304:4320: 0.30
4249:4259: 0.05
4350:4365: 0.02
